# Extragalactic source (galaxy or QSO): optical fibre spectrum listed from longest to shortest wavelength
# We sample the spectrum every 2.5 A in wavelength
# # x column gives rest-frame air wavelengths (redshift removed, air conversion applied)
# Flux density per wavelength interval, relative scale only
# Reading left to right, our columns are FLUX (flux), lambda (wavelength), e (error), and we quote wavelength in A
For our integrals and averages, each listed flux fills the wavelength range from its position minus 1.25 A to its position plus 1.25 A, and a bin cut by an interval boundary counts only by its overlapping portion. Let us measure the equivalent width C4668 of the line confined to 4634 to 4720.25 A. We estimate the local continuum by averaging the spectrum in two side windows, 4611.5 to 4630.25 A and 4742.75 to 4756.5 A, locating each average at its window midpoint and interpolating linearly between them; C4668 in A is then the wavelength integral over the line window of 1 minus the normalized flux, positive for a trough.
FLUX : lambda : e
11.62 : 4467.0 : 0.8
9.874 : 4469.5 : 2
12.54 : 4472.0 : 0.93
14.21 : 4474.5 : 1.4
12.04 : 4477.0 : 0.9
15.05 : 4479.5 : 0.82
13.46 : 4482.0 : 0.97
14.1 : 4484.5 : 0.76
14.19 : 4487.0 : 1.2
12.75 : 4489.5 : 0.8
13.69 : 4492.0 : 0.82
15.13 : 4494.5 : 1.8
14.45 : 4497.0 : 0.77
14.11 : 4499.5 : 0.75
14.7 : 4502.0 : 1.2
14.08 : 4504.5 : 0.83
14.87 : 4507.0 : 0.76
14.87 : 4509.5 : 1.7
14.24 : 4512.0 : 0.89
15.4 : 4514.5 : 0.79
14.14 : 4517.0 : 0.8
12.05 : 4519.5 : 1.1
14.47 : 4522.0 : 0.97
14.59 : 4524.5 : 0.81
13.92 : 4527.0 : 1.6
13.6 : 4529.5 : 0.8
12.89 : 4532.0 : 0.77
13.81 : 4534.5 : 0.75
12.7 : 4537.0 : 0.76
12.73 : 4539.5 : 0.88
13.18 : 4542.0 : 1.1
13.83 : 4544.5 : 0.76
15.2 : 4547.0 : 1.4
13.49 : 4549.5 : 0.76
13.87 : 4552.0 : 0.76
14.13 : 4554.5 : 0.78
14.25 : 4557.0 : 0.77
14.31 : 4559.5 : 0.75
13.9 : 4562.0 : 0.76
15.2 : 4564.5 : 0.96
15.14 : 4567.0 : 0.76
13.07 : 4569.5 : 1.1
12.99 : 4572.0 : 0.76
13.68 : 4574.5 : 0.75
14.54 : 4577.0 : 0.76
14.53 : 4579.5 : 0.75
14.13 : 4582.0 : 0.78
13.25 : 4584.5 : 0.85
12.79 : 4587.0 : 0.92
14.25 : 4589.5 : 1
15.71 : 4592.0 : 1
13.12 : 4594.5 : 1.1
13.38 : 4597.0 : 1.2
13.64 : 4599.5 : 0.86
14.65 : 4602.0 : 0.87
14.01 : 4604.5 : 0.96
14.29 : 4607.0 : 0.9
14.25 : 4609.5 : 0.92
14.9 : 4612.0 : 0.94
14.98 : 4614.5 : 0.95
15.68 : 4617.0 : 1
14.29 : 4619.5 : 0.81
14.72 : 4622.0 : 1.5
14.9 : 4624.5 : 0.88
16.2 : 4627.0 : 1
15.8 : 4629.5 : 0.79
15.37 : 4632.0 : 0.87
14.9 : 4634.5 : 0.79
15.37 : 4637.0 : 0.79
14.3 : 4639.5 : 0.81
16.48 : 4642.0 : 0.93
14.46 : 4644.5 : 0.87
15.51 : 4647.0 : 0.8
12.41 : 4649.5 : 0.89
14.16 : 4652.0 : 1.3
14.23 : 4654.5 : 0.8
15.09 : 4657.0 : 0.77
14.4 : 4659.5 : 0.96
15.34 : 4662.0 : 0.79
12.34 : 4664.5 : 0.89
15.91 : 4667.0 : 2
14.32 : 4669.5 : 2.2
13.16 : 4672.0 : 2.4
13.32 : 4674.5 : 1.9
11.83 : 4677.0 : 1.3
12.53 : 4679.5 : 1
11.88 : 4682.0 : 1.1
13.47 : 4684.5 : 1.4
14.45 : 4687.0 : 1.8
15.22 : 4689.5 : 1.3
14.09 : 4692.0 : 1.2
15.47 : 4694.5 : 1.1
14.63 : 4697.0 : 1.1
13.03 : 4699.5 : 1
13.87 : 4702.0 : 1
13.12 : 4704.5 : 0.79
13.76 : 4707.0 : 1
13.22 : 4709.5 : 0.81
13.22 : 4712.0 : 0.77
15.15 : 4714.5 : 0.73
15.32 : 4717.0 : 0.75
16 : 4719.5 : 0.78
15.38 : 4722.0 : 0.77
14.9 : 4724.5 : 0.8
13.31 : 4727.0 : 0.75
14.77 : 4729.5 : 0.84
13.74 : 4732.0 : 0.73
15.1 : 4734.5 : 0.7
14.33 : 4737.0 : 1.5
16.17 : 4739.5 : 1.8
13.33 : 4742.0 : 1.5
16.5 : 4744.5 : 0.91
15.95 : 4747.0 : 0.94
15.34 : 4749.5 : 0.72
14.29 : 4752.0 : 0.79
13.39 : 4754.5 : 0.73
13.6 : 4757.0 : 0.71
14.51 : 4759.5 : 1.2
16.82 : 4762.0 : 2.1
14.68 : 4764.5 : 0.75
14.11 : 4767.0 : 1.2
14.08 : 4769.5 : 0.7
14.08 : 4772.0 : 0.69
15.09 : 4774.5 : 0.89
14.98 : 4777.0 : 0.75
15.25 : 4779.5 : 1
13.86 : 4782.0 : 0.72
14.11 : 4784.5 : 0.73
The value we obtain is 5.3 A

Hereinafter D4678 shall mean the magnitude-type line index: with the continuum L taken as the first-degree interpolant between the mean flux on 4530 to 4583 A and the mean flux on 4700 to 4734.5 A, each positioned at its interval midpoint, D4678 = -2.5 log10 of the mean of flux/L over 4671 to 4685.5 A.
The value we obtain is 0.12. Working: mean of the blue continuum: 13.9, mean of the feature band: 12.7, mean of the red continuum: 14.3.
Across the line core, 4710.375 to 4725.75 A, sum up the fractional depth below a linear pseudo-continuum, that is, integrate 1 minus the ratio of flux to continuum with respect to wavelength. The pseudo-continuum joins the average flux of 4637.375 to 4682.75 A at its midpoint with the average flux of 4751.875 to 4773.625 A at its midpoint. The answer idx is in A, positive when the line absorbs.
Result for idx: -0.76 A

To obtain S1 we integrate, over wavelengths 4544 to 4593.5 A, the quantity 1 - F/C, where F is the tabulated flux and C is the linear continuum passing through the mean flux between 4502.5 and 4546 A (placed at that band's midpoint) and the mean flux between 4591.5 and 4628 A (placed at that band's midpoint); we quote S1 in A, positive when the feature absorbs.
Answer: 0.4 A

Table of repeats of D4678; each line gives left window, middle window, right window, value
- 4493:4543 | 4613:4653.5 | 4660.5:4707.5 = -0.08 mag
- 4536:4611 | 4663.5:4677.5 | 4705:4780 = 0.06 mag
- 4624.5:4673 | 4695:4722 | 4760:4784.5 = 0.04 mag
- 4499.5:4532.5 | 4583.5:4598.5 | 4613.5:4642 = 0.08 mag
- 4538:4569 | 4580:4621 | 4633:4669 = 0.01 mag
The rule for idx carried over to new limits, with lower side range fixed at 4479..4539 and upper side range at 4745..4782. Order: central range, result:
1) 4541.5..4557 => 0.1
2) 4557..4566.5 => -0.2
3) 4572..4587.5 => 0.5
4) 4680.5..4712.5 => 1.6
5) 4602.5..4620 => -0.4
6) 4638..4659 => -0.2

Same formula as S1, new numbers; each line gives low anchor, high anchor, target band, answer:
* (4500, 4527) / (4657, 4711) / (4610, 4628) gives -1.3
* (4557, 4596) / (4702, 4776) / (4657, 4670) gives -0.2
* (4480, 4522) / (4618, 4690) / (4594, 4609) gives 0.4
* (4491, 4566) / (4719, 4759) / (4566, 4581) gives 0.2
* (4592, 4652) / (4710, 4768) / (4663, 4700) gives 2.5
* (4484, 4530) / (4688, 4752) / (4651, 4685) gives 1.8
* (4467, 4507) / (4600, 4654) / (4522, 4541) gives 0.6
